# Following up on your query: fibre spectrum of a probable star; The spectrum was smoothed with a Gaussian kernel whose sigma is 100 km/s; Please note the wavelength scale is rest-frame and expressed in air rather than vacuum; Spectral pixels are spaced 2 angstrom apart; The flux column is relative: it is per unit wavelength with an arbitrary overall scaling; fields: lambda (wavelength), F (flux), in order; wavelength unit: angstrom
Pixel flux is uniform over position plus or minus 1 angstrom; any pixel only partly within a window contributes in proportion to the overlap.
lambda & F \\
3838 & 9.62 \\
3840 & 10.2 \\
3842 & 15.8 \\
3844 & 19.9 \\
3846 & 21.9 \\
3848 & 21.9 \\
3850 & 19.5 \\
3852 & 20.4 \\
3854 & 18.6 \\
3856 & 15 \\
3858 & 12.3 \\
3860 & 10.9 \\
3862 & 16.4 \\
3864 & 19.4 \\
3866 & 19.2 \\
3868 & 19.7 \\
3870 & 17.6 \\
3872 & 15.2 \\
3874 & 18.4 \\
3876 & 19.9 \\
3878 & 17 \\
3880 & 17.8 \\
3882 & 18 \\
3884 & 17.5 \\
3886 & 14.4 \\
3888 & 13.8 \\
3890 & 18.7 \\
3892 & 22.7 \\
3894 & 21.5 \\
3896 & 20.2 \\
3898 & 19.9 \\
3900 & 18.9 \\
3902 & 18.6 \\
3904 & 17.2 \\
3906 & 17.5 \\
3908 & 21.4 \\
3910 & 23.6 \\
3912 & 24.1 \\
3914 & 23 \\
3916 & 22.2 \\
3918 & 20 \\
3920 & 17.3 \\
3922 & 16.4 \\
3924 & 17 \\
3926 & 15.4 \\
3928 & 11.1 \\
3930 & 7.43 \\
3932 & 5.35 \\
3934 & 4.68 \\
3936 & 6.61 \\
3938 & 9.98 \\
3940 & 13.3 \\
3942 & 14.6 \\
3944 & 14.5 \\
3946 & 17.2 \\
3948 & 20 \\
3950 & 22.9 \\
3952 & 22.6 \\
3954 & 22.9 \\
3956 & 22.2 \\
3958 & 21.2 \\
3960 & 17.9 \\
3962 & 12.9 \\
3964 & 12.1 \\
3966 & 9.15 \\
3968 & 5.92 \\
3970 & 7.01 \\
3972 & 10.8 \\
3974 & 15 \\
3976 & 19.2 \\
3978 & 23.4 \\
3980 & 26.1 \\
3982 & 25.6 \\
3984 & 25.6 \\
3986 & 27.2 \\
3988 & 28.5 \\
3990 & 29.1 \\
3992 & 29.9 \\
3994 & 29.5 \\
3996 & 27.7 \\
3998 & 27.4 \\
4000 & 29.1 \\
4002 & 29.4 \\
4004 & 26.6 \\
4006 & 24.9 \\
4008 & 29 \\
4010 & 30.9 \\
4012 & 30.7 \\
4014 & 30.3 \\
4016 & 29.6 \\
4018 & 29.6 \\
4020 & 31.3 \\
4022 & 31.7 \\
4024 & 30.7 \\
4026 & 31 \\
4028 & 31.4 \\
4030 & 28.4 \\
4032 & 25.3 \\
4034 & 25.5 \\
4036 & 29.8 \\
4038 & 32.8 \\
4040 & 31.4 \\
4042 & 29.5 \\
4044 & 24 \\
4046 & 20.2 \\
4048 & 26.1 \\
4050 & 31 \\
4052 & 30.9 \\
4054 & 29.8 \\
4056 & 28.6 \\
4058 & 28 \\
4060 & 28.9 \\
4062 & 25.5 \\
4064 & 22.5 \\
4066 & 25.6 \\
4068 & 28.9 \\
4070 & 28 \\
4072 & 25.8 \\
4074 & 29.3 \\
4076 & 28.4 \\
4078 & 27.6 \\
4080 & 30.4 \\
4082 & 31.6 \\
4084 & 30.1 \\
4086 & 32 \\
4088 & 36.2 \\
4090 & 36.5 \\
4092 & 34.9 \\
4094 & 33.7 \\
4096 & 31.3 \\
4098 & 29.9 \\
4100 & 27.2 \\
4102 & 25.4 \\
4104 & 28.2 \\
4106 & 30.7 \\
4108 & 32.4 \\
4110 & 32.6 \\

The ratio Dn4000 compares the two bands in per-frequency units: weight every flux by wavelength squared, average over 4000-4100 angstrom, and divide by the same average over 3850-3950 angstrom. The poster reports 1.87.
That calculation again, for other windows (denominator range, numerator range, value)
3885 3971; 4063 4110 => 1.98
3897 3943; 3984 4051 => 1.90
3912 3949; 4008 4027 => 2.20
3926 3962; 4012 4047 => 2.03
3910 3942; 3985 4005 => 2.03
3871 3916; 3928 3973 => 0.73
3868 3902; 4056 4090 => 1.74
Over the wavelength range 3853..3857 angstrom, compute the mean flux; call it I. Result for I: 16.8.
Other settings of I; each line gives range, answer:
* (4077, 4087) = 30.3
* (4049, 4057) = 30.1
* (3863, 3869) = 19.4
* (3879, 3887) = 16.9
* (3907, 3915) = 23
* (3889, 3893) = 20.7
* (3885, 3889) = 14.1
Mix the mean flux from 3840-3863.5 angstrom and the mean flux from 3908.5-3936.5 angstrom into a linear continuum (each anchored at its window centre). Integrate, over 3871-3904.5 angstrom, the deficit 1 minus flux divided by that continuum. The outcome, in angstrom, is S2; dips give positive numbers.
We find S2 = -3.81 angstrom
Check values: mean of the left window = 17.2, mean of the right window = 15.6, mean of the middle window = 18.2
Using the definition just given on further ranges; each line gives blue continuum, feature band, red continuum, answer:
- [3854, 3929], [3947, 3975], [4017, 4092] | 8.31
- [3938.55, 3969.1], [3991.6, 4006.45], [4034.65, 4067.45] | -4.37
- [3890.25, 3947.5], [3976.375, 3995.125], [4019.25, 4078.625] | -3.61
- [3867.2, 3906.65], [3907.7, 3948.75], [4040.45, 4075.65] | 9.93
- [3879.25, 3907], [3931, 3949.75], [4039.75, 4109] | 7.97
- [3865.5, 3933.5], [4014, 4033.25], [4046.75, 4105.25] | -2.94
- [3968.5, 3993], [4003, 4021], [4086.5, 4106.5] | -3.44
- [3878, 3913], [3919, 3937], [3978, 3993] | 8.71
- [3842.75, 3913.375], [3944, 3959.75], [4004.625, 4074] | 1.64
